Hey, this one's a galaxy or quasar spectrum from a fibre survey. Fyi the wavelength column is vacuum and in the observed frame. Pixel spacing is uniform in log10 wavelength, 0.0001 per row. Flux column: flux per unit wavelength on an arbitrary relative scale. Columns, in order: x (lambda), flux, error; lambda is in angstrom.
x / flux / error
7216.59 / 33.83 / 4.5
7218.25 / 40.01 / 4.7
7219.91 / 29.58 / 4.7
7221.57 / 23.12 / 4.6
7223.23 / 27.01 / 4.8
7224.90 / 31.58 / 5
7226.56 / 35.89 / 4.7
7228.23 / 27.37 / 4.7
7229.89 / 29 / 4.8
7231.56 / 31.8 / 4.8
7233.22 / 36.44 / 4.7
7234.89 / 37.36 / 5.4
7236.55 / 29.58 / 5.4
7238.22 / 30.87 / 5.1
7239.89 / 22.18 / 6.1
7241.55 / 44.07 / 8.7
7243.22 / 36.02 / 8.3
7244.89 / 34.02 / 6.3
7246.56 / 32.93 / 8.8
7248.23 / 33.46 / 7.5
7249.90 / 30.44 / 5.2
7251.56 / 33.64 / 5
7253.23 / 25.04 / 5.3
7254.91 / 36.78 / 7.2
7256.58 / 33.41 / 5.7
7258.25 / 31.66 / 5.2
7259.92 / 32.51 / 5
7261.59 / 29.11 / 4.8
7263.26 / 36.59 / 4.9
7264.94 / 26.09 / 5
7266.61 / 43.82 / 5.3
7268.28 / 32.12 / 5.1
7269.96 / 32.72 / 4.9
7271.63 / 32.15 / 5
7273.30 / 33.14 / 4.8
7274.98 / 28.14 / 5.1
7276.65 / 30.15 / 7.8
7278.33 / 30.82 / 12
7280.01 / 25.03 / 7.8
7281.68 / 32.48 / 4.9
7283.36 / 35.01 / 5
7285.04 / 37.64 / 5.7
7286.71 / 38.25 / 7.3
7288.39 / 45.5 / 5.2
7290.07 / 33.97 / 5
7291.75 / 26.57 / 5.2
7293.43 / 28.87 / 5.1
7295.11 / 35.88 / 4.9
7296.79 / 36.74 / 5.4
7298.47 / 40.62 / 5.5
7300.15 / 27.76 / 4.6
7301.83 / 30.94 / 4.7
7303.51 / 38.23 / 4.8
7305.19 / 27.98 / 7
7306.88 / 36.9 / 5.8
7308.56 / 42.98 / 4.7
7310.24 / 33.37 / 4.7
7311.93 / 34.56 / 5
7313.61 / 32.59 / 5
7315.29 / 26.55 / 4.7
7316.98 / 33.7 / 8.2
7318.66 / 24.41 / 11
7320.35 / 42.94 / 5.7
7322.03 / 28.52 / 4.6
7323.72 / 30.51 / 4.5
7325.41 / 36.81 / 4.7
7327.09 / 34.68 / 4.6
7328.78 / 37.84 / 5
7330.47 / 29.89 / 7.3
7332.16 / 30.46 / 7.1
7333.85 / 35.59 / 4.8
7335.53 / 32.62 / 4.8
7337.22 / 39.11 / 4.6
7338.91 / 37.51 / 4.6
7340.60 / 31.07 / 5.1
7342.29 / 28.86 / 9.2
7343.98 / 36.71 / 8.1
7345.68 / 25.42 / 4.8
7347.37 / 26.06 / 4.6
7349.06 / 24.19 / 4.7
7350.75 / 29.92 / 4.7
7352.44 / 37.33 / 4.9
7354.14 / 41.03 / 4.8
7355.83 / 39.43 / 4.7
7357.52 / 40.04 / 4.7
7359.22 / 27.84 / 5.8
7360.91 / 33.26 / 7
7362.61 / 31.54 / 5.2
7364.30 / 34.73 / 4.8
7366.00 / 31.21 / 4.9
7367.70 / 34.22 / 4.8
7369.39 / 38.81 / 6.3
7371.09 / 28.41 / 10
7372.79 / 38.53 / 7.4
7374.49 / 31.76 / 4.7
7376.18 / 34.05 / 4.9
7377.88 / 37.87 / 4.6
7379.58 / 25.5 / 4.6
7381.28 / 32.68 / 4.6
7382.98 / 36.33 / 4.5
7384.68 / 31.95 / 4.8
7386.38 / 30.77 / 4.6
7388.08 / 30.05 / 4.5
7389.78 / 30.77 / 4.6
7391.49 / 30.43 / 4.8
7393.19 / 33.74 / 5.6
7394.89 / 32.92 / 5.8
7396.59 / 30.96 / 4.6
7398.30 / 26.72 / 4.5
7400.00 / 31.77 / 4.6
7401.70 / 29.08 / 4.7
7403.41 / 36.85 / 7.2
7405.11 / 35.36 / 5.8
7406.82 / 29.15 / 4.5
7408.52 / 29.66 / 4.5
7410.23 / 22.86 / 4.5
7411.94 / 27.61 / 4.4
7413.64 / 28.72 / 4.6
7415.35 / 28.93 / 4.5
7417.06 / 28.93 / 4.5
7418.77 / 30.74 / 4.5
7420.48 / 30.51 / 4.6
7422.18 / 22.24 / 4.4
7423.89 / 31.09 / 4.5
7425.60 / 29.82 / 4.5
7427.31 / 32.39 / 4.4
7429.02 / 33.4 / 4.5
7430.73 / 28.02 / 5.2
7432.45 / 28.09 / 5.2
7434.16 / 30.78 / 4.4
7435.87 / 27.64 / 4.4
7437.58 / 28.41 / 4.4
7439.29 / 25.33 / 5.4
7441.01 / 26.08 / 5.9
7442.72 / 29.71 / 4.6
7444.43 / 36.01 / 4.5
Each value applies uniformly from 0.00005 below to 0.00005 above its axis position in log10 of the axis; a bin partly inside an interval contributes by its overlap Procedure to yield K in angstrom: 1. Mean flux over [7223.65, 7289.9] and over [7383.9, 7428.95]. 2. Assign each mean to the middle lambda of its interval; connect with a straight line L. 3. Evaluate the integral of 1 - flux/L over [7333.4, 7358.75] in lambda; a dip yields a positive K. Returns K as -1.8 angstrom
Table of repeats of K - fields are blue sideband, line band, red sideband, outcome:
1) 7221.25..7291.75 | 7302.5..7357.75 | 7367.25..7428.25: -2.86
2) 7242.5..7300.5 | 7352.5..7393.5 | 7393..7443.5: -3.94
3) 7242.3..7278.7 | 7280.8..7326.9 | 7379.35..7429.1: -3.16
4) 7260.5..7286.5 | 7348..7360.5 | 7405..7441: -1.47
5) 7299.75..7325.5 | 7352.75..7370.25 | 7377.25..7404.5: -1.65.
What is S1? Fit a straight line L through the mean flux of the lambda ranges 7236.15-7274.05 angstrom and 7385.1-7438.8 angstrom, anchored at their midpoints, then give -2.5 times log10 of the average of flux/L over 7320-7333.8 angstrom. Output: -0.08 mag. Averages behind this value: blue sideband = 32.7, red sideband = 29.9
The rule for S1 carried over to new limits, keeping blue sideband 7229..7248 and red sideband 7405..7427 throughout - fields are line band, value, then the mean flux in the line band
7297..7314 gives -0.11 mag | 34.7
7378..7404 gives -0.08 mag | 31.5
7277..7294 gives -0.05 mag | 33.4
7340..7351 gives 0.06 mag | 28.8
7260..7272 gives -0.03 mag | 33.2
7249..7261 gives 0.03 mag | 31.9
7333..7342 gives -0.14 mag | 34.8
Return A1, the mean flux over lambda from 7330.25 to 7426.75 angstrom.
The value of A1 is 31.8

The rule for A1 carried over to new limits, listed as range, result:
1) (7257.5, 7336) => 33.3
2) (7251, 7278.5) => 32.2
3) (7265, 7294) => 33.2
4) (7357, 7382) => 33.3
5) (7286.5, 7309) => 34.8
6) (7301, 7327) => 33.4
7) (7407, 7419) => 28.1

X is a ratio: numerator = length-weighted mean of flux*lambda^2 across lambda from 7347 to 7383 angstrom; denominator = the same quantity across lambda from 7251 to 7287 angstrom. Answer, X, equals 1.06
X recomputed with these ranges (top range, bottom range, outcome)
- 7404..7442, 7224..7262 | 0.94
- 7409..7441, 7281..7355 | 0.88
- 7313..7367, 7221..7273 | 1.05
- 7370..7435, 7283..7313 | 0.90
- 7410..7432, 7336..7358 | 0.88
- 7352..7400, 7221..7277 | 1.07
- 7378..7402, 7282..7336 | 0.94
